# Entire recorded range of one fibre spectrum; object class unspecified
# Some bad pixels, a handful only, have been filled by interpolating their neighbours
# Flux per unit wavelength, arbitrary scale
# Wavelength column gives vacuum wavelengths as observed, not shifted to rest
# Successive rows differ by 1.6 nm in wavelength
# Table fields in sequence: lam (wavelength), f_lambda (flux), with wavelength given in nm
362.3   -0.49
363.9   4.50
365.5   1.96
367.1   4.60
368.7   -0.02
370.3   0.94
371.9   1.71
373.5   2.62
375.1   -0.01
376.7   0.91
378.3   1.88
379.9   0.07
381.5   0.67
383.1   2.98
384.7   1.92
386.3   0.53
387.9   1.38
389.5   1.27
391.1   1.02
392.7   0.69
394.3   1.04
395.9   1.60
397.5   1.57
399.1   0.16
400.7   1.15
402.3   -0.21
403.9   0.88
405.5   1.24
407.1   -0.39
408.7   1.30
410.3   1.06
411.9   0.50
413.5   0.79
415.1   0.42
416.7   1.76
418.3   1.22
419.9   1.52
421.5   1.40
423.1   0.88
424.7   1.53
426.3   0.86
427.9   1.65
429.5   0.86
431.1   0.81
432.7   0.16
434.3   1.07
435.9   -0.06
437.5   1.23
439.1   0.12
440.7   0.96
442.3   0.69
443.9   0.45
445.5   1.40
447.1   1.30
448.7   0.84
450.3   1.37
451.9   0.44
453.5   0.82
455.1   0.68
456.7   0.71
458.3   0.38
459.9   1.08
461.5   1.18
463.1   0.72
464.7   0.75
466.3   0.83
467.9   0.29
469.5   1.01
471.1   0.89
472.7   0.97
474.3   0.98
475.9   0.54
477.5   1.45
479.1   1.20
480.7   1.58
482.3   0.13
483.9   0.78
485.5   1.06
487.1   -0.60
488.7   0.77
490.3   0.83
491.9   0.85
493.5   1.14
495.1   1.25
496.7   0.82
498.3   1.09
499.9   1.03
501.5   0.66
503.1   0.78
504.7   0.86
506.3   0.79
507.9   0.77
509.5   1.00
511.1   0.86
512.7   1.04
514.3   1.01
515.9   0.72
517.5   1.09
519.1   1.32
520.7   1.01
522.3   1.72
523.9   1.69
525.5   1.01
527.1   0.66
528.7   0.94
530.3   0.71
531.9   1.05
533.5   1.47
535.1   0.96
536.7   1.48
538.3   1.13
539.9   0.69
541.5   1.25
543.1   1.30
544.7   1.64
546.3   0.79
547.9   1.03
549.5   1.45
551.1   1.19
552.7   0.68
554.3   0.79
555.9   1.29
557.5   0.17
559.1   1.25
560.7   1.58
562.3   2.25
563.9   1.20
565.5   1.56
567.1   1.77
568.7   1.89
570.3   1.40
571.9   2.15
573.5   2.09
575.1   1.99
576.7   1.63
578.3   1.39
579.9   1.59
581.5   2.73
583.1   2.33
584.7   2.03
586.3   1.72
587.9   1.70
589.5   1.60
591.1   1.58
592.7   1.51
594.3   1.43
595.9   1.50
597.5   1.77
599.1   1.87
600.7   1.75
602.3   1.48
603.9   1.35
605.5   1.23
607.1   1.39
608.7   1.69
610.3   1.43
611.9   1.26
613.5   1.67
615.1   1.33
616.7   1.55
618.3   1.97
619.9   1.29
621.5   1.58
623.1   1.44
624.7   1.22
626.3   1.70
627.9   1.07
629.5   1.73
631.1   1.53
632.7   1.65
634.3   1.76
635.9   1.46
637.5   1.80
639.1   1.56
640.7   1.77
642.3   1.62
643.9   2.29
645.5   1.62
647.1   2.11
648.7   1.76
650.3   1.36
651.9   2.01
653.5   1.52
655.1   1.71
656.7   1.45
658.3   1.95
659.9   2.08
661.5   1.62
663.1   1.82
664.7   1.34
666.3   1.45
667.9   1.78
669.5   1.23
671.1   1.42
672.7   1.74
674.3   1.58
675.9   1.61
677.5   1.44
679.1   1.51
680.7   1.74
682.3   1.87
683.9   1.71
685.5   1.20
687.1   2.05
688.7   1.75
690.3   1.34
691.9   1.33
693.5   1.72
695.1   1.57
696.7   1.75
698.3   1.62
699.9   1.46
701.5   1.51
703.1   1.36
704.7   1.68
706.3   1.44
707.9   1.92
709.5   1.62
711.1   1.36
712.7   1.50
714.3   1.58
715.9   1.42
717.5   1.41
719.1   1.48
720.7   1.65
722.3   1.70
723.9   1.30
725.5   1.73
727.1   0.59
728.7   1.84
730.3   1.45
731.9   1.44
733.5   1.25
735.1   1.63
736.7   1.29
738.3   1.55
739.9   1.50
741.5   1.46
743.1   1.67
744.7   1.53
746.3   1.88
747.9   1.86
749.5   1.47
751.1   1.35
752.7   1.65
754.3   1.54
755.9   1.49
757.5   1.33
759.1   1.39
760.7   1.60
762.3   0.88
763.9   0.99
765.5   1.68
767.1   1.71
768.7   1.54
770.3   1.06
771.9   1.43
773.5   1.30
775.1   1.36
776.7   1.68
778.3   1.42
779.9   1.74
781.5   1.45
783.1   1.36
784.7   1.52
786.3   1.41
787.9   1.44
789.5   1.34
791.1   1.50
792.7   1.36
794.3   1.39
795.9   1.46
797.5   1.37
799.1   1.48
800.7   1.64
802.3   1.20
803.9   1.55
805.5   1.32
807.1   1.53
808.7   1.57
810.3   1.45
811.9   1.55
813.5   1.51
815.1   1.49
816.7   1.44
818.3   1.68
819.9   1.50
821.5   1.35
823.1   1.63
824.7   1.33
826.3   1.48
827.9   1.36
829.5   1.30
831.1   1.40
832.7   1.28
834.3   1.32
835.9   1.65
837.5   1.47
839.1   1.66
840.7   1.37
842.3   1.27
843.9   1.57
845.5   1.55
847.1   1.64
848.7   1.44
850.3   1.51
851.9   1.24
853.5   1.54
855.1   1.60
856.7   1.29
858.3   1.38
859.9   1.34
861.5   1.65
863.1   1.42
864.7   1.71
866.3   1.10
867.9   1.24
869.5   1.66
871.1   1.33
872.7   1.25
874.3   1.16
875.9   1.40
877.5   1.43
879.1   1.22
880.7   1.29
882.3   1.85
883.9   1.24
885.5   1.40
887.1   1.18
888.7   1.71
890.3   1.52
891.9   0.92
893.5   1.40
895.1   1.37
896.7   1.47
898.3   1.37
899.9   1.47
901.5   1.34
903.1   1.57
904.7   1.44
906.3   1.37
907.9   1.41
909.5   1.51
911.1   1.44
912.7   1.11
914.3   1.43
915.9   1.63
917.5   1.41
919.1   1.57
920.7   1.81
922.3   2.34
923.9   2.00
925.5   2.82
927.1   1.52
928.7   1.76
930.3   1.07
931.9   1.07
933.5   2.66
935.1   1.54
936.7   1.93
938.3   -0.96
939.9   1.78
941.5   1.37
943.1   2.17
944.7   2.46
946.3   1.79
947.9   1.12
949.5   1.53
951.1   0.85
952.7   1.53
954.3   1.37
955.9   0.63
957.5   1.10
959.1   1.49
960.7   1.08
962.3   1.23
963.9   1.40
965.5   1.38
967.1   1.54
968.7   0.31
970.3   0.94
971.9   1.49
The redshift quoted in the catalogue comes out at 0.406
